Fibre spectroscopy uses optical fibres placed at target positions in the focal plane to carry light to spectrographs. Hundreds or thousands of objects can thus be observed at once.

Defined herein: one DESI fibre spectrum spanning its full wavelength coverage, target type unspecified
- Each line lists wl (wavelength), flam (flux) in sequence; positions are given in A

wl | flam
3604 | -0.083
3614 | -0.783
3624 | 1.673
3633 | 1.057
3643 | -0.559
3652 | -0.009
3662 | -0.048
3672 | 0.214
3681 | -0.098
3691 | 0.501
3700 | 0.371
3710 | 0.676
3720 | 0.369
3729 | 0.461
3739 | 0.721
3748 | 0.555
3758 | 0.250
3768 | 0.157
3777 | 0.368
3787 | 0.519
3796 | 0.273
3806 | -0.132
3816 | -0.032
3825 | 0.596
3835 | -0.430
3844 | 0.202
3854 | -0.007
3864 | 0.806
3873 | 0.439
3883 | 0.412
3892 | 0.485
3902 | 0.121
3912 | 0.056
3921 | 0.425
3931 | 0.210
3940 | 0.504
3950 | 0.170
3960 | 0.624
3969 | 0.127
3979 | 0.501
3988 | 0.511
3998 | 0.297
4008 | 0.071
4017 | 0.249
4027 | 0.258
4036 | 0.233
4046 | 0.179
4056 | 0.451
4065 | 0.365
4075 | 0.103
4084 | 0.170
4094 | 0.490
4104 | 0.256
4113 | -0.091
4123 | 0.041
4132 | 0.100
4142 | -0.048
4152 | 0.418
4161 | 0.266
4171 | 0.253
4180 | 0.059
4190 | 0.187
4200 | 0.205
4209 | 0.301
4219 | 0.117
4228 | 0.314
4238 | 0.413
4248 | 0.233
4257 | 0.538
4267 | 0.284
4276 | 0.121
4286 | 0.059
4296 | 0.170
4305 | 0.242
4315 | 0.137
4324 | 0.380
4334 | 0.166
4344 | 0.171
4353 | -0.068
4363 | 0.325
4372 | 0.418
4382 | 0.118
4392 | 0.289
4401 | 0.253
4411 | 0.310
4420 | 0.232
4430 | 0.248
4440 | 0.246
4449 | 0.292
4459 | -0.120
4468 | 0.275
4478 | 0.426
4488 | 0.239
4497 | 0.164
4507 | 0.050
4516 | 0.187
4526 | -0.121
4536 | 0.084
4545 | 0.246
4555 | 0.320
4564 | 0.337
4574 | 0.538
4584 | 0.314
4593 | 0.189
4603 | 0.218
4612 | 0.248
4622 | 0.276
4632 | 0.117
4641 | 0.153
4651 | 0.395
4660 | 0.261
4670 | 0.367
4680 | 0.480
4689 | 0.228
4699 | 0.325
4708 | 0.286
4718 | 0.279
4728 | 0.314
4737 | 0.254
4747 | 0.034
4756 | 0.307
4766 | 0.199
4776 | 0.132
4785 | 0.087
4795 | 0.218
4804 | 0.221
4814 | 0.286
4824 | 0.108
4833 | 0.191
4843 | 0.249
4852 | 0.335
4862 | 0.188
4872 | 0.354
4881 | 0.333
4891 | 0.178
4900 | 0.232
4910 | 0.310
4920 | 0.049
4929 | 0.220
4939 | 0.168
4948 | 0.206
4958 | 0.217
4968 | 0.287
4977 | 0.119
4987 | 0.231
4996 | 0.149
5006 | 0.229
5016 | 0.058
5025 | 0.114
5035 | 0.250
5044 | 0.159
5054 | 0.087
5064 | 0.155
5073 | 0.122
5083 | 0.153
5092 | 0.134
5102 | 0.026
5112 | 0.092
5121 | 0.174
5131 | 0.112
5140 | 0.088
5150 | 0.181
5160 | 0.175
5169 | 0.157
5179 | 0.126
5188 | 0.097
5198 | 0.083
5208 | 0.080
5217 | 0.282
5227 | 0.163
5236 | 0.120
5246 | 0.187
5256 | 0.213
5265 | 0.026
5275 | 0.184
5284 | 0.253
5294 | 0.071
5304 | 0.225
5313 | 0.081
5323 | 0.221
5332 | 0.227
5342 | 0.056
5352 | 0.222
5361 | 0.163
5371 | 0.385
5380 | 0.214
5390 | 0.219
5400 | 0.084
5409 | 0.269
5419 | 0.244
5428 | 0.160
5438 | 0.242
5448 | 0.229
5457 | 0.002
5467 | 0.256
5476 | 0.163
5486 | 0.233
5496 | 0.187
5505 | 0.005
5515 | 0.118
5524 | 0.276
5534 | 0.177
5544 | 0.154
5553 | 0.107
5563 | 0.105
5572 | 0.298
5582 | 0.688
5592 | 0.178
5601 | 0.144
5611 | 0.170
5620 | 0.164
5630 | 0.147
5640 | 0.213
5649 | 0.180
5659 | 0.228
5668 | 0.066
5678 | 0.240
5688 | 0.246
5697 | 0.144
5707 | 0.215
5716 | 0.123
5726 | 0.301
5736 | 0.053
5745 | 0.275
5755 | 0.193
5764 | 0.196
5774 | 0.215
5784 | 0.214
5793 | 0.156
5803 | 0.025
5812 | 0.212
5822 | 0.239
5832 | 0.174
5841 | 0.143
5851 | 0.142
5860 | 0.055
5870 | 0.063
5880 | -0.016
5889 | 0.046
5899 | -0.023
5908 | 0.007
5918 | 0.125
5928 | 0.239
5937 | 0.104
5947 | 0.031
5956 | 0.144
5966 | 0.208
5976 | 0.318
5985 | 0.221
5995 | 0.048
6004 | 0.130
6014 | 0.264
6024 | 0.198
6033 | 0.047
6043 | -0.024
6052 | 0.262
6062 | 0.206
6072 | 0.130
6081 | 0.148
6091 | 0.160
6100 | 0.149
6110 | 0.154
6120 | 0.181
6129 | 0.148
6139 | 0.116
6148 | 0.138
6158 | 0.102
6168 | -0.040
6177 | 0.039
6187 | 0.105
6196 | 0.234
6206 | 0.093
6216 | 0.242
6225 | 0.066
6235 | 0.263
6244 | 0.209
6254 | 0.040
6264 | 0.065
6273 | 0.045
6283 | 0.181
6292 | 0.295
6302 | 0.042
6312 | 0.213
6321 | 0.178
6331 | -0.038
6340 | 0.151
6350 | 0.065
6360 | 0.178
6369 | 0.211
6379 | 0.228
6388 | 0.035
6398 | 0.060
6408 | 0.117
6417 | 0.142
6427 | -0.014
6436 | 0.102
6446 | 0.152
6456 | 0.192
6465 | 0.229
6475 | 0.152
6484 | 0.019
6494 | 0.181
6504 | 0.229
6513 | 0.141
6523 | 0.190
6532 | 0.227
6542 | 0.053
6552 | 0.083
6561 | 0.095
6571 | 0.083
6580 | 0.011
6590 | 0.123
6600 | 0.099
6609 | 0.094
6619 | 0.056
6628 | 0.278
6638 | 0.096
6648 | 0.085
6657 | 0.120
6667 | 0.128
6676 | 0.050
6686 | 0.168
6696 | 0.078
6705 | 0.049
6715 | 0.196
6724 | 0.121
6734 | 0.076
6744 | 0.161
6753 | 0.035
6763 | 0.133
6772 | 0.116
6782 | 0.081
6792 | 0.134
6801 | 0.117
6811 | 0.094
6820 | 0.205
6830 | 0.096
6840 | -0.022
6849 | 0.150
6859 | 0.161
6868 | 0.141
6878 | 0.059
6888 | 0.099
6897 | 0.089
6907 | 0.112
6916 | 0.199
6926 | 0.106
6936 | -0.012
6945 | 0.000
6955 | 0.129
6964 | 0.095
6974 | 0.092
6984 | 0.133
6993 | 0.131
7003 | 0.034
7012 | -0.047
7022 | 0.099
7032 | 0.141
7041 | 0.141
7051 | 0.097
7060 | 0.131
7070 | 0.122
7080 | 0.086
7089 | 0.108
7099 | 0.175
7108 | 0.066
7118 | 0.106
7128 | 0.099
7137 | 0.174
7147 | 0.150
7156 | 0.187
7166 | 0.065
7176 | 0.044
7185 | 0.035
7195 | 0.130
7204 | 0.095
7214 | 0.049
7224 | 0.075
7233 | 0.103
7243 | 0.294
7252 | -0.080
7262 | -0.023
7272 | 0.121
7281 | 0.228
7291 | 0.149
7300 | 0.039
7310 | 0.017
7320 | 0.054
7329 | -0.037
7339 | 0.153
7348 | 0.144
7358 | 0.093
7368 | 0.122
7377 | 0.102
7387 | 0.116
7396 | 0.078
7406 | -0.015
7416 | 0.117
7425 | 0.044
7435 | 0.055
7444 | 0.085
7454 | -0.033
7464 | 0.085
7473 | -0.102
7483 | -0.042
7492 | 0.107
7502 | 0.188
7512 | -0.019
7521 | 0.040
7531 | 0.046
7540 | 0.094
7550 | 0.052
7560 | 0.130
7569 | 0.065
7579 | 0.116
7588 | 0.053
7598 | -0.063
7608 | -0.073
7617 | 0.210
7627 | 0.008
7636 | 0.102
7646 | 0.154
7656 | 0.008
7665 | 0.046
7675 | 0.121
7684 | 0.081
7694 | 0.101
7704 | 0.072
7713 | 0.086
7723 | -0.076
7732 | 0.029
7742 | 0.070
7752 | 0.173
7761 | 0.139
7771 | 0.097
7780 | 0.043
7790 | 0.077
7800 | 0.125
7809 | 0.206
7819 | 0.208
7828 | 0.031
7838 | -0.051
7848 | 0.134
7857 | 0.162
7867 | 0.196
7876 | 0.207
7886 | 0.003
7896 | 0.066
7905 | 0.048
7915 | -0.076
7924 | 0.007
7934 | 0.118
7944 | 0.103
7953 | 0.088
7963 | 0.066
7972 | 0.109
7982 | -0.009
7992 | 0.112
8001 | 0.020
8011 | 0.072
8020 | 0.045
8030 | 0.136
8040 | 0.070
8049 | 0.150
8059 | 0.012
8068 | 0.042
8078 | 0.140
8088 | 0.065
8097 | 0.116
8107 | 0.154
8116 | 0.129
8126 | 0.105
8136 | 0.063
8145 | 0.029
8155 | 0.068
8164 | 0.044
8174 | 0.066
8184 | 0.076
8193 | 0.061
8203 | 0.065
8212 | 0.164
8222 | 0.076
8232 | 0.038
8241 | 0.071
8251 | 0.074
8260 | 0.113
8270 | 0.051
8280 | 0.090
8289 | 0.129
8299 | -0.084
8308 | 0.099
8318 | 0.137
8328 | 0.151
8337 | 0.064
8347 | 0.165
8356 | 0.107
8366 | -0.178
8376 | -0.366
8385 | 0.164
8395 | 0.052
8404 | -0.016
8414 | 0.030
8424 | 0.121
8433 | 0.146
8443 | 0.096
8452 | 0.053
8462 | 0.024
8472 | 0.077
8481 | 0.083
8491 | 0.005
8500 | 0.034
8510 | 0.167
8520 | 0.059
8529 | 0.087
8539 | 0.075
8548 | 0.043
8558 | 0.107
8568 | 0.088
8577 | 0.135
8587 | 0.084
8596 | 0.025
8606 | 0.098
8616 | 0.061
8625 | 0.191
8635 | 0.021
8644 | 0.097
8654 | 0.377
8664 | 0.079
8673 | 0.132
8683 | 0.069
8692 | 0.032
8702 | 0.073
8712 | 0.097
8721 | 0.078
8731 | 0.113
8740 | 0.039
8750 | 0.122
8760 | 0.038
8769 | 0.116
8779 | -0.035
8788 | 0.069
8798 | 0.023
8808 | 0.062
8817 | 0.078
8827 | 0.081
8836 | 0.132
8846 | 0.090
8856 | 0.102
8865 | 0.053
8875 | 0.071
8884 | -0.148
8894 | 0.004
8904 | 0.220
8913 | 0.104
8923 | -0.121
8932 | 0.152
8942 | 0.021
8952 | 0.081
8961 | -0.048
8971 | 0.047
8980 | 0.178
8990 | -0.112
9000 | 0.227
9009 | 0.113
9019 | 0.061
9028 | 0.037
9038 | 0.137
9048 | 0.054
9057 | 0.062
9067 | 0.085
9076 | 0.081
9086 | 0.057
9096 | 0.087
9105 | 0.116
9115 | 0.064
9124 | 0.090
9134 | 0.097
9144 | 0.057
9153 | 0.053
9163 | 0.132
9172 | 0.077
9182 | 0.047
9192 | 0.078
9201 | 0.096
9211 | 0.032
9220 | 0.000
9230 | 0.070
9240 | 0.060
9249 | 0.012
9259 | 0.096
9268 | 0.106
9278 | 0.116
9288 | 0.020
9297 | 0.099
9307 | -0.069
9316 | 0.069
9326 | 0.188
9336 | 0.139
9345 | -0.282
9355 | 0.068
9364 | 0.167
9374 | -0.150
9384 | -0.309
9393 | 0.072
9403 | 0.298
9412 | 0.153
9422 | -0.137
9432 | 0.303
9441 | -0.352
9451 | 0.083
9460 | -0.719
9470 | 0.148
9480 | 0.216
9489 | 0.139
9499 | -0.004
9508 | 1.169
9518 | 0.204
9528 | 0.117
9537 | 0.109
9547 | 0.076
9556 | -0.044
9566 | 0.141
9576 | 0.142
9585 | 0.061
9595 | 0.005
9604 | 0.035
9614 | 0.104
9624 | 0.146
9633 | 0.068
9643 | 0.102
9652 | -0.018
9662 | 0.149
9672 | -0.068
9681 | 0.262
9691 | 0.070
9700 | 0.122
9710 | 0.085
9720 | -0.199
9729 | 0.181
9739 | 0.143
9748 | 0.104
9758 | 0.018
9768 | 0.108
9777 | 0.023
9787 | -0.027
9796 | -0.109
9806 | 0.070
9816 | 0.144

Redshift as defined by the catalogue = 0.45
